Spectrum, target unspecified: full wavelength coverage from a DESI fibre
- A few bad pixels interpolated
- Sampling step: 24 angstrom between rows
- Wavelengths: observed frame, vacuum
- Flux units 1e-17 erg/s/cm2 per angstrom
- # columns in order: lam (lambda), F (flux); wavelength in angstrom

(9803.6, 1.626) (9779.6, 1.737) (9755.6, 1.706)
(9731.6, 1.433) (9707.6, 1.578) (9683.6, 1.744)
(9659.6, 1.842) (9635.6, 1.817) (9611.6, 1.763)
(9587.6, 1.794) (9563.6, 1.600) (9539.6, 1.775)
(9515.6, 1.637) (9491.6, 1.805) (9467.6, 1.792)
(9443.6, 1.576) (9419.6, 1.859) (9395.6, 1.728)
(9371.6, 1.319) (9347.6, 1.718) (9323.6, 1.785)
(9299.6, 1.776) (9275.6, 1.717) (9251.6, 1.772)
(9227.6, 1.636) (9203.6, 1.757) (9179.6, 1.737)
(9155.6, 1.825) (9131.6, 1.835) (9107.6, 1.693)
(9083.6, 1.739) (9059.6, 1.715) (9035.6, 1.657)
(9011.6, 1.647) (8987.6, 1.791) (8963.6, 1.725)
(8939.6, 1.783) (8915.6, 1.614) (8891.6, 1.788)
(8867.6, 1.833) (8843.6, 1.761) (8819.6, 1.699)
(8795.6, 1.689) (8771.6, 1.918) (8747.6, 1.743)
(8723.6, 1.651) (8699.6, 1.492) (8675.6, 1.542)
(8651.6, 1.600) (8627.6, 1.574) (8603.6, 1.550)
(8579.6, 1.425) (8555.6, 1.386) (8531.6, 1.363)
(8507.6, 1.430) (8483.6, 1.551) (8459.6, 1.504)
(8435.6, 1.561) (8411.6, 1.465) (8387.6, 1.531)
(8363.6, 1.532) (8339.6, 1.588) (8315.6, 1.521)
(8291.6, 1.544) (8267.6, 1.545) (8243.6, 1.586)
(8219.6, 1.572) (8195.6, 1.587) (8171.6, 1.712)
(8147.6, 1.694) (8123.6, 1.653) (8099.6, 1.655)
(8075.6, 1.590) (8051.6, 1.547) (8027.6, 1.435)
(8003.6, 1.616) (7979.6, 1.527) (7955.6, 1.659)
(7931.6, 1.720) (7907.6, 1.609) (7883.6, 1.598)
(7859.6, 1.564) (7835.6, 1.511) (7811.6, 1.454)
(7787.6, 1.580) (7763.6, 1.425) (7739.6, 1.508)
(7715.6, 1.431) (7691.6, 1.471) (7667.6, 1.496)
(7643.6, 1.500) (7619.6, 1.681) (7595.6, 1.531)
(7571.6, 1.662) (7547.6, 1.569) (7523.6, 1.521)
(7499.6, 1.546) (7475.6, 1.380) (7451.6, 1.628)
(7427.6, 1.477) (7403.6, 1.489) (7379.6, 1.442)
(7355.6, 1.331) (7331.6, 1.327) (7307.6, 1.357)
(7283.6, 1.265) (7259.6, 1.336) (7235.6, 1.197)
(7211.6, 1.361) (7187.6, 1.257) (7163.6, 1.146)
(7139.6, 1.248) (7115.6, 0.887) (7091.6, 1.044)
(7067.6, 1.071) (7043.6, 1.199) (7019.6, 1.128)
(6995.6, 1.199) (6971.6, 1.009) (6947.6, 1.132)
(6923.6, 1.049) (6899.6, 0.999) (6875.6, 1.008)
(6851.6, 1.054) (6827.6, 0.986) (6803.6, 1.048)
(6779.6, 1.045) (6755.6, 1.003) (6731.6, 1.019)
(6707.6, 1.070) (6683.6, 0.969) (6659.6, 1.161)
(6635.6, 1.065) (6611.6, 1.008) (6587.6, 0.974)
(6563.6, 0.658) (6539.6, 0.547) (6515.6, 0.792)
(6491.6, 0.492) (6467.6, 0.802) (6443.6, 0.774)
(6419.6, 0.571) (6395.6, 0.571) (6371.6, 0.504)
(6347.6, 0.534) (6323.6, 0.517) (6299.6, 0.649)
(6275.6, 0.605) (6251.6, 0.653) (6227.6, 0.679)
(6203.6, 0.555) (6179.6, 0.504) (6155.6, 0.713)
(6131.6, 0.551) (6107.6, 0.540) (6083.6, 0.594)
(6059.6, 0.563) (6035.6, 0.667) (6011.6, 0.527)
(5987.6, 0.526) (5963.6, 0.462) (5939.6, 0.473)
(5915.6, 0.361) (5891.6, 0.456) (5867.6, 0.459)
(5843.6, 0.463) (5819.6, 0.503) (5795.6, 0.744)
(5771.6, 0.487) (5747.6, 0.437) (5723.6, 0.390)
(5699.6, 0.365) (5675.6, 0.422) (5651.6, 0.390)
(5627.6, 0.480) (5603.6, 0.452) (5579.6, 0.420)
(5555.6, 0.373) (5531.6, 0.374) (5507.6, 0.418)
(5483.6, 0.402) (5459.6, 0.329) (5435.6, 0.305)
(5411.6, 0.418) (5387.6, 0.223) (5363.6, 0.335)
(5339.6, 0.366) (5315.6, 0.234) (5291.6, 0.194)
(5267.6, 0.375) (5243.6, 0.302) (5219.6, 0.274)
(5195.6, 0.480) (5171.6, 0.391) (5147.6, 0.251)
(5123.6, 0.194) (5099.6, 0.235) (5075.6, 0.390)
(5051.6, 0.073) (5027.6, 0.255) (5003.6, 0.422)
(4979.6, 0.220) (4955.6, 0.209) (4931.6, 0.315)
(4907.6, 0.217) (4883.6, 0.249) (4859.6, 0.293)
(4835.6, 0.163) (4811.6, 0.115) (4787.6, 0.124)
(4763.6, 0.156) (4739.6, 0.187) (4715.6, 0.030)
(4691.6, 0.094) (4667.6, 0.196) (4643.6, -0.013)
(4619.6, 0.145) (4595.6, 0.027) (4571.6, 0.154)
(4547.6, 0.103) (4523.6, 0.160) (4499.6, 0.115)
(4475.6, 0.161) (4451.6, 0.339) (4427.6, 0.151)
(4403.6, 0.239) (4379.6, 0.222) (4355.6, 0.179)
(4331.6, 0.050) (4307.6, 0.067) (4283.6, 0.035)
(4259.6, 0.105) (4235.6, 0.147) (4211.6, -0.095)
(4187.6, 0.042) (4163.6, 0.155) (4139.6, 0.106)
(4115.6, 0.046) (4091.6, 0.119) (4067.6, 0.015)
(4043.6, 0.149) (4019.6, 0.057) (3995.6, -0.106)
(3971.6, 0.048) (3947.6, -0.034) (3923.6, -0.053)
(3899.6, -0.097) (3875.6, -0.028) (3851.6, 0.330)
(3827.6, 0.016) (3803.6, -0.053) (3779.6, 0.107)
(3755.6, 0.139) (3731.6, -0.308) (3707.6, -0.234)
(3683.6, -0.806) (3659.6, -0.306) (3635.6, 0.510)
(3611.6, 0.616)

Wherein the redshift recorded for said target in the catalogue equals 0.65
